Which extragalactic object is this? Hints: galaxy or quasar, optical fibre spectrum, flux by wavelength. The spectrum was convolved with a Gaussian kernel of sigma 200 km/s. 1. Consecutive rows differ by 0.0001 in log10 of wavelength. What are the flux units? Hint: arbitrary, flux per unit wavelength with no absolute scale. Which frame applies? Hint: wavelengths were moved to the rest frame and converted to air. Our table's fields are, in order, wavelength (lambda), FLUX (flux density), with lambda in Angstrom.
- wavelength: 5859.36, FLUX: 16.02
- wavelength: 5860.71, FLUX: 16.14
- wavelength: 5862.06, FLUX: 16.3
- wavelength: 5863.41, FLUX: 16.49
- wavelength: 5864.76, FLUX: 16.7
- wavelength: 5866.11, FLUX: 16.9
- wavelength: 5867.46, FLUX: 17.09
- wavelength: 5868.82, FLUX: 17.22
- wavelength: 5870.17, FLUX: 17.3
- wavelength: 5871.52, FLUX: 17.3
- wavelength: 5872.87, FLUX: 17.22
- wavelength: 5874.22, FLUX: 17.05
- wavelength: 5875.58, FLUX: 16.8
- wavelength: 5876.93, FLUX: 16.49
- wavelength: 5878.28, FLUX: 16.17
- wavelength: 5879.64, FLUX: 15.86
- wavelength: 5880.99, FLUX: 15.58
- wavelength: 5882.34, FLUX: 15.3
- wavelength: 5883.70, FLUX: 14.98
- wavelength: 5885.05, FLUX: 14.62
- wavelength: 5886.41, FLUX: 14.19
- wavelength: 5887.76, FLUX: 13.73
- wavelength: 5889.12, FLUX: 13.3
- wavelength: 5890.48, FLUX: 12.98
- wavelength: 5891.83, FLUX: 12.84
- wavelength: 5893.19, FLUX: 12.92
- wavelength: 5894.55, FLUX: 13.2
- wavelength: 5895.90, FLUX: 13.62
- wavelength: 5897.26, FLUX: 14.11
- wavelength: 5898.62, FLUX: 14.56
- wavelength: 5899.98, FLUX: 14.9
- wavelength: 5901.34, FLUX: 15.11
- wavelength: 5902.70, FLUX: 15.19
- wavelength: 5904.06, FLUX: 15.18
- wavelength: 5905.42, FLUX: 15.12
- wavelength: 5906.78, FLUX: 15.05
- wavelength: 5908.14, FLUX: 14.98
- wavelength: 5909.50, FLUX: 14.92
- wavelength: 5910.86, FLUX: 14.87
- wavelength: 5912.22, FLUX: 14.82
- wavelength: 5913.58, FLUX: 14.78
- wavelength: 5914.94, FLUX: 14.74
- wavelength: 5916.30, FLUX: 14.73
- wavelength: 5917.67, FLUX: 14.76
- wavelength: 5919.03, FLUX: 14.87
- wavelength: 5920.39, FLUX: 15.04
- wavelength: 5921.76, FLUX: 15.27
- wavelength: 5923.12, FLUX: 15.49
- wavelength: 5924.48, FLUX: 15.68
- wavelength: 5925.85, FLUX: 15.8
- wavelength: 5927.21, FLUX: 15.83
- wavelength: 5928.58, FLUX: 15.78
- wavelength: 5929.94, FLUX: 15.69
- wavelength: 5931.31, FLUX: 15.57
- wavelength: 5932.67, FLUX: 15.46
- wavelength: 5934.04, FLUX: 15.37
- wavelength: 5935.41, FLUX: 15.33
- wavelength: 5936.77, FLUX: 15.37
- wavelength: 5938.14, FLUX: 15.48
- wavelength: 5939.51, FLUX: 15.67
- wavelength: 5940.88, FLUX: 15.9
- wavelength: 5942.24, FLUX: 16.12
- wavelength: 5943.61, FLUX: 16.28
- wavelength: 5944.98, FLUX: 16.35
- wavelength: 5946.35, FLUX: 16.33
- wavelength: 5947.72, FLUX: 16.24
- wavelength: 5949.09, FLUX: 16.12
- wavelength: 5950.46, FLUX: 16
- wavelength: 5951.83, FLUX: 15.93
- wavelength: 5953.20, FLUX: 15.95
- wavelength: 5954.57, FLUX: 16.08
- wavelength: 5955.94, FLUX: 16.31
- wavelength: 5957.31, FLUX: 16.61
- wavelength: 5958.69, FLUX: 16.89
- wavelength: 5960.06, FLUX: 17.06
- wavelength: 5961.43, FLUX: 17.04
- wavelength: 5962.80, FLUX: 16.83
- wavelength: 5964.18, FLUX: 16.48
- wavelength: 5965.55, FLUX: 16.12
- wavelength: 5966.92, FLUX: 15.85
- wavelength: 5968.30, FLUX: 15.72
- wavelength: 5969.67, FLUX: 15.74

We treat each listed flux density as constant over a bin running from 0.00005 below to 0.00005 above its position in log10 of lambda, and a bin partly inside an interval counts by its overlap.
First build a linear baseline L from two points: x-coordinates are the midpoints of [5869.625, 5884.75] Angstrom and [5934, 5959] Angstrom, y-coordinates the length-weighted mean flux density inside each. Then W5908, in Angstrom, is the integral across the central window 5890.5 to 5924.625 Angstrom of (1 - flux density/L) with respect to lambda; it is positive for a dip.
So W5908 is 3.3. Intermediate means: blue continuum 16.3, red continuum 16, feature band 14.6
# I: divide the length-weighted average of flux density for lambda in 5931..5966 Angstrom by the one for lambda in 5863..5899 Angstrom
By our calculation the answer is 1.1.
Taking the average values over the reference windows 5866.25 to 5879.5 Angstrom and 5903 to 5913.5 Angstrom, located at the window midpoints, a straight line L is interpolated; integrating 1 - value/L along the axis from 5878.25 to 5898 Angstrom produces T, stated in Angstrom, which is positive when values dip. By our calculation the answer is 2.4 Angstrom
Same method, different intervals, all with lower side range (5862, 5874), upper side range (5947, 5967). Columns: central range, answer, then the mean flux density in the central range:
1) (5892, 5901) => 1.56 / 13.9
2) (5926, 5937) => 0.66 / 15.6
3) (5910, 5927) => 1.59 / 15.1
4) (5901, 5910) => 0.89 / 15.1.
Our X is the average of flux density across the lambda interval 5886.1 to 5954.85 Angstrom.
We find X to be 15.1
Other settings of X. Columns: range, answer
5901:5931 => 15.2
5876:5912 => 14.6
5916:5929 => 15.3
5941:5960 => 16.3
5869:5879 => 16.9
